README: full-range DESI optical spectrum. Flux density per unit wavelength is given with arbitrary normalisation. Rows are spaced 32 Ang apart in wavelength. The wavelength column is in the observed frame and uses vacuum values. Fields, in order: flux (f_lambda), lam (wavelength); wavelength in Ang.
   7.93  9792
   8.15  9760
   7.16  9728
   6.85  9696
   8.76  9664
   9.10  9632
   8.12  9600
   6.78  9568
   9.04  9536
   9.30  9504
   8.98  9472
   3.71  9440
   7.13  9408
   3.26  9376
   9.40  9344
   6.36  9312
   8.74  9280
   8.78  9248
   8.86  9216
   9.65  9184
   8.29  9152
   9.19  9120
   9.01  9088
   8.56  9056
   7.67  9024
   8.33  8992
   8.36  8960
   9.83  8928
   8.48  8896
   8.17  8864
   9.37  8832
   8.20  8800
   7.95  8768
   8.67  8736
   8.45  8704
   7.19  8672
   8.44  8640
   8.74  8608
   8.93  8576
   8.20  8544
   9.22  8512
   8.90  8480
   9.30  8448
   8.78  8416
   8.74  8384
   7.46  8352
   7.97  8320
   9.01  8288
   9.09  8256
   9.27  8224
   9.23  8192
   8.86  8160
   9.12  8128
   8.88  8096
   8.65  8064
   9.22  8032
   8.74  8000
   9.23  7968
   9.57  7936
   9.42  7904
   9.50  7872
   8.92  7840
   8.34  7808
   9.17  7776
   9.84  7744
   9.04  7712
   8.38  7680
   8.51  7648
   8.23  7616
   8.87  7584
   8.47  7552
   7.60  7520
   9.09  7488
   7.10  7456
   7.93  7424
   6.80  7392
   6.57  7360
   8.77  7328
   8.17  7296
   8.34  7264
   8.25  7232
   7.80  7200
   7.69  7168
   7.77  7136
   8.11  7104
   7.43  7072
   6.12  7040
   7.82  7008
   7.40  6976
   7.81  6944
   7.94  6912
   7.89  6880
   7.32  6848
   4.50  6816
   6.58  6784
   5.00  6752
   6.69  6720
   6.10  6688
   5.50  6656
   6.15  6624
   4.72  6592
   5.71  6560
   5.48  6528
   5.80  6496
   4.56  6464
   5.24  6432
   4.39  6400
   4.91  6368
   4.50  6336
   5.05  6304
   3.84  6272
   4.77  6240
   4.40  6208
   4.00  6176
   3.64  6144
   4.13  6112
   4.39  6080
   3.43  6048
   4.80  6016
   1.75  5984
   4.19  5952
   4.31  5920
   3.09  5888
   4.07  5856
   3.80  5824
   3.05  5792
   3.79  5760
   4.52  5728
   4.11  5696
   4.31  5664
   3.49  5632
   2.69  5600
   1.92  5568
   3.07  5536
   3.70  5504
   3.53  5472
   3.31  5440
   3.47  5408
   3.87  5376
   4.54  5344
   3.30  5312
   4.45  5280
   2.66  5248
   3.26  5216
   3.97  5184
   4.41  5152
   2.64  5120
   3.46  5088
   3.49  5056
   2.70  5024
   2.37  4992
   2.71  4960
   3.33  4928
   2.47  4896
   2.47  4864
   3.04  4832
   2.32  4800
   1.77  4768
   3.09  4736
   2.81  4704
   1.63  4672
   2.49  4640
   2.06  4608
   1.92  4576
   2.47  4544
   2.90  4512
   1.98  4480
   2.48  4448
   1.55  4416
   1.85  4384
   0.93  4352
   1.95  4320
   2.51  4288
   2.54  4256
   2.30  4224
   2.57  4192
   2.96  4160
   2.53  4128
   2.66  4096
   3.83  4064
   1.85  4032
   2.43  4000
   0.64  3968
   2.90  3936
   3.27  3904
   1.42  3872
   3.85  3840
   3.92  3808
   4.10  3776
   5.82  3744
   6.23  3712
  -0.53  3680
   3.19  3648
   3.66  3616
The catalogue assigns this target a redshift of 0.72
